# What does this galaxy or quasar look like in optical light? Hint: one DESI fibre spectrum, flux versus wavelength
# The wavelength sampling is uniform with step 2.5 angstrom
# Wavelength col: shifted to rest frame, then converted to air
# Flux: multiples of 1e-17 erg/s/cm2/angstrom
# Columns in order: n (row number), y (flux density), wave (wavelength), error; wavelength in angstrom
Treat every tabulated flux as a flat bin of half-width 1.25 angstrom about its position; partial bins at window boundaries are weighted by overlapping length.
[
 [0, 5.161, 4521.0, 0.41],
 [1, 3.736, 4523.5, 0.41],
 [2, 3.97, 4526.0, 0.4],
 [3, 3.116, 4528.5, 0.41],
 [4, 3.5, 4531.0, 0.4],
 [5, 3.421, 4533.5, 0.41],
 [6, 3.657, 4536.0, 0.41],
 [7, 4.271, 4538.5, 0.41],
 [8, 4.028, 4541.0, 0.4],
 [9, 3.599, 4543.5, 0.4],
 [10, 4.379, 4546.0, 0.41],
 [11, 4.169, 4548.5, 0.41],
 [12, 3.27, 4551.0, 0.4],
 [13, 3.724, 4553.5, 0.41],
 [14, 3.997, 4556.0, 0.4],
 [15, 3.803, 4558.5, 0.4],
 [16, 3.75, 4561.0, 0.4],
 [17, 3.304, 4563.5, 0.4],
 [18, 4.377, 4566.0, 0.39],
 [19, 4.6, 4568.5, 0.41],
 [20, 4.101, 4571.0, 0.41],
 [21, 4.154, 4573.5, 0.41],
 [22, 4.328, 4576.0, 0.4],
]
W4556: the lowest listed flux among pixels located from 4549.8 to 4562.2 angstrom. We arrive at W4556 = 3.27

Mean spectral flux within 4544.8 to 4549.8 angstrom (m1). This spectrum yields 4.26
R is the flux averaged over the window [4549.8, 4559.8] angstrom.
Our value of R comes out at 3.7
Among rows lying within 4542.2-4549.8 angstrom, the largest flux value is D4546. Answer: 4.379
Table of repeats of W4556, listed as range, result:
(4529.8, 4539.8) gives 3.421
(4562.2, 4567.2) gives 3.304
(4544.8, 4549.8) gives 4.169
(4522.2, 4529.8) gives 3.116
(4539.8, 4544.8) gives 3.599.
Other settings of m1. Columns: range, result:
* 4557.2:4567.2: 3.81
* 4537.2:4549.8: 4.08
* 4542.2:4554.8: 3.83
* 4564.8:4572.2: 4.36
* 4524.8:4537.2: 3.53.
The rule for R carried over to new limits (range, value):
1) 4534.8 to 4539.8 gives 3.97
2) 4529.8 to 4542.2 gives 3.78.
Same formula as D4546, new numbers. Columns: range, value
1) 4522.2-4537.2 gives 3.97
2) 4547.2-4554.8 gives 4.169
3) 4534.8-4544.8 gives 4.271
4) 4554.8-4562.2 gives 3.997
